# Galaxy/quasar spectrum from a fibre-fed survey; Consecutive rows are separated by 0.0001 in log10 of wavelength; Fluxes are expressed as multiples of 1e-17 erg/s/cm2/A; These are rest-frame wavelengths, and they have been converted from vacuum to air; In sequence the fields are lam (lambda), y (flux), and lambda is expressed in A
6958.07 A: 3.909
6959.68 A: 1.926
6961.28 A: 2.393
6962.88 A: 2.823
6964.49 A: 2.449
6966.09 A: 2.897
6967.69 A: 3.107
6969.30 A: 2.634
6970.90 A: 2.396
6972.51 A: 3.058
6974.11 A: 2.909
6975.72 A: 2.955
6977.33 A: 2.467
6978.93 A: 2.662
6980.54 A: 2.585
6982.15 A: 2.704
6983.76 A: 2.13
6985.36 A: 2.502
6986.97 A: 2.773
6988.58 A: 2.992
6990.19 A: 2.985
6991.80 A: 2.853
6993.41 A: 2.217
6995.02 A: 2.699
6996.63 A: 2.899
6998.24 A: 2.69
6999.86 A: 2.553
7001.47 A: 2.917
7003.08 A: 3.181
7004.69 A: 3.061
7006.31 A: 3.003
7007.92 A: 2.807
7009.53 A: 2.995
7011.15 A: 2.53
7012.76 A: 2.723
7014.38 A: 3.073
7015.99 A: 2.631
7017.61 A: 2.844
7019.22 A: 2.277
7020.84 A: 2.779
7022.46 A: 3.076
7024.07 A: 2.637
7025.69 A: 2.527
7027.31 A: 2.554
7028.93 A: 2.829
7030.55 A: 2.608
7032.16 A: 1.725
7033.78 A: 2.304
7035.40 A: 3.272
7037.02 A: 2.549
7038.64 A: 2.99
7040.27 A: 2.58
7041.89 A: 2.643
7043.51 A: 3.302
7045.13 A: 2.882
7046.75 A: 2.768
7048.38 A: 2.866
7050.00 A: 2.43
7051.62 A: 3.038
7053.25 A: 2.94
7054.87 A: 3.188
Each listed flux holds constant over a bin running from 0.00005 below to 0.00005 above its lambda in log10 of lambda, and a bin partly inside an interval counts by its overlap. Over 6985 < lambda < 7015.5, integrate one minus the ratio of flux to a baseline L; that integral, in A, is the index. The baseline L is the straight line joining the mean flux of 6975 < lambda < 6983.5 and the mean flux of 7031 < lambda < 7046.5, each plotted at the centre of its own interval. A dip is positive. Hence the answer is -1.8 A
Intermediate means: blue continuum 2.64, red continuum 2.7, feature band 2.82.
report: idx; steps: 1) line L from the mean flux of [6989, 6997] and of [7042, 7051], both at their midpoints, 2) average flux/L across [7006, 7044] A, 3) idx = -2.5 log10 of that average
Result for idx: 0.03 mag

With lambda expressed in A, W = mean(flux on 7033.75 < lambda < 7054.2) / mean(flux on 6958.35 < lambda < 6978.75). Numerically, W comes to 1.05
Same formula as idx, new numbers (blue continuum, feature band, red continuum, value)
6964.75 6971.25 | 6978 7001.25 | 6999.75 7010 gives 0.08 mag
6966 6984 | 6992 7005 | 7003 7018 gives 0.02 mag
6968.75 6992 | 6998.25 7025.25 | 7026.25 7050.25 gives -0.04 mag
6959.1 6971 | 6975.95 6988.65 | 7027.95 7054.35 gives 0.02 mag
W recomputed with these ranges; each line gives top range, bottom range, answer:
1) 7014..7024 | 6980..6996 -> 1.04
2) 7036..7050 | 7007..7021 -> 1.02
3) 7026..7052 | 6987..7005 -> 0.96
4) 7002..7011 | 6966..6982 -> 1.08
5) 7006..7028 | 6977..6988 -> 1.07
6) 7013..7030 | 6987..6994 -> 0.98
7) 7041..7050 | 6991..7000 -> 1.07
